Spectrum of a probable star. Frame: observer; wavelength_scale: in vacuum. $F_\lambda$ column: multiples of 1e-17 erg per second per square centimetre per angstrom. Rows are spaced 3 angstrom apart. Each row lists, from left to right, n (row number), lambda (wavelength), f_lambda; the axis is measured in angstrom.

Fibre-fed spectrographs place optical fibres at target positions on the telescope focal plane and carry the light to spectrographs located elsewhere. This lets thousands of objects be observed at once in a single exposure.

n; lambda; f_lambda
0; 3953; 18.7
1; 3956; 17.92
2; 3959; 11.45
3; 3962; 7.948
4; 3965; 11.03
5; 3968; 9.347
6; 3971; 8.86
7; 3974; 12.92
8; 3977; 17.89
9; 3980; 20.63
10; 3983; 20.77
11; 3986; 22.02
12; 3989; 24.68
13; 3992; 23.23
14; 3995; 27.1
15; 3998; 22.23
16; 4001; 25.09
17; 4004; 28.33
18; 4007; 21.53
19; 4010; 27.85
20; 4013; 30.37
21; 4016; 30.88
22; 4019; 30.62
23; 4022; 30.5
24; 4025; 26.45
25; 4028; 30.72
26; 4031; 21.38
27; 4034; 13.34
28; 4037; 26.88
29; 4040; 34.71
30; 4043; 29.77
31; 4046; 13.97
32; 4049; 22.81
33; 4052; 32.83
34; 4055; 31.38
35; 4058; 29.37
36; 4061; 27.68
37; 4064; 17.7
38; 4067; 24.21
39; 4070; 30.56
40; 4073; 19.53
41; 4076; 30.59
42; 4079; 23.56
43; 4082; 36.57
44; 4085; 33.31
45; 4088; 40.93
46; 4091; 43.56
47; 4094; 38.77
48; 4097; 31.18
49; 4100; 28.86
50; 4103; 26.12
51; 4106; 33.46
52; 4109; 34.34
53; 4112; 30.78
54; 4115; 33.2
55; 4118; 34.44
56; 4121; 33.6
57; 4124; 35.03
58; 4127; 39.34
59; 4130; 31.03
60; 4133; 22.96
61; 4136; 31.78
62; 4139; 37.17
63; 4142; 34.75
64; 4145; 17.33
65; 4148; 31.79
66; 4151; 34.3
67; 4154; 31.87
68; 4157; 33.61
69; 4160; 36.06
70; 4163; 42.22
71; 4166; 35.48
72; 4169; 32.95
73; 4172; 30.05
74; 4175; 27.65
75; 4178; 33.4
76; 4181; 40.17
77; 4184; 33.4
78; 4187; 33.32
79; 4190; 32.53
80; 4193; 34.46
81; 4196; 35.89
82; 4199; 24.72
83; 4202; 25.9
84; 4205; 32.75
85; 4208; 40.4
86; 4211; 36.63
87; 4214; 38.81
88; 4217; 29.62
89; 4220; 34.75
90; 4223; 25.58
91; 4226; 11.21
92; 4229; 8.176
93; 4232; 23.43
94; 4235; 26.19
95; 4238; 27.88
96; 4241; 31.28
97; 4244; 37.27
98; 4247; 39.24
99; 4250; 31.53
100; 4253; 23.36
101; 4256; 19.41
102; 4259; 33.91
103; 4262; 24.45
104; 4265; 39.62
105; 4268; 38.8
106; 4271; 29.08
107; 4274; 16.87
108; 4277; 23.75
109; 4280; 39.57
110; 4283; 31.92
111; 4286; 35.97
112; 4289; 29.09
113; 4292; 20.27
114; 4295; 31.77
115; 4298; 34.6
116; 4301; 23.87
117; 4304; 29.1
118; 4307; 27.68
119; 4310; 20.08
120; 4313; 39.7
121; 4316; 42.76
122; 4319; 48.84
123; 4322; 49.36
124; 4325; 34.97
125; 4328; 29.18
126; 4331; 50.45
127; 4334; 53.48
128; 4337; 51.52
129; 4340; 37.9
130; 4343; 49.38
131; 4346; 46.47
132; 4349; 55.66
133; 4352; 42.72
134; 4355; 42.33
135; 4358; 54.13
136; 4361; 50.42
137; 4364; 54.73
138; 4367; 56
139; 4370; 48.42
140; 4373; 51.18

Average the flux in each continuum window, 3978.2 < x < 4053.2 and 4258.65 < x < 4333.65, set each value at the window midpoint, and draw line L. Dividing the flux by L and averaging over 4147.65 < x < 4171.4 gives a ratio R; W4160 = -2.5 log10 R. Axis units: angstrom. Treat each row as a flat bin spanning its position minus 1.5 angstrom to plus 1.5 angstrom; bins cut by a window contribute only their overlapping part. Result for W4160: -0.177 mag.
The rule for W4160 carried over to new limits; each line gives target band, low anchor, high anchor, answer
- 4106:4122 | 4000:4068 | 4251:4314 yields -0.21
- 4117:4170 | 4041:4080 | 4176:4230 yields -0.15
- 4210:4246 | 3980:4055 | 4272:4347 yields 0.19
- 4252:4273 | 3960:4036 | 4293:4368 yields 0.27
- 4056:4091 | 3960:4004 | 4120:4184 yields -0.11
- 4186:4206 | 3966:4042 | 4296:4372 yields 0.11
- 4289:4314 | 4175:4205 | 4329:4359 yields 0.48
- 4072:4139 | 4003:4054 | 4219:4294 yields -0.20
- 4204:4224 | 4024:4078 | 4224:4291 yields -0.23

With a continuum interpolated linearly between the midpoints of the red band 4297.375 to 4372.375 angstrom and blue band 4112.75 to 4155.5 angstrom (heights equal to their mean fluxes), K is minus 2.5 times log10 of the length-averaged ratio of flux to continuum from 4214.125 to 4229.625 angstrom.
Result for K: 0.46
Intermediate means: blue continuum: 32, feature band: 24.1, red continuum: 43.1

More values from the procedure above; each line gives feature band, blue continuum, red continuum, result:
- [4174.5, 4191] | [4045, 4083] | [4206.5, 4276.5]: -0.20 mag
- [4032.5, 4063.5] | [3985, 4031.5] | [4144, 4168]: 0.10 mag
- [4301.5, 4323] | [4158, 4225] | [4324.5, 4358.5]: 0.21 mag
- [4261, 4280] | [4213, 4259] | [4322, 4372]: 0.13 mag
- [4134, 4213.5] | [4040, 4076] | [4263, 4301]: -0.17 mag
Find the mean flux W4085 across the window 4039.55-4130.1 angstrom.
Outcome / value 30.7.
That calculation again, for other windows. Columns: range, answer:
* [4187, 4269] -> 29.9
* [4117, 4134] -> 33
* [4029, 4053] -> 24.4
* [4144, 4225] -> 32.8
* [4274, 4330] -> 32.6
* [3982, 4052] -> 25.6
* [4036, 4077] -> 26.5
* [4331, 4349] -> 48.6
